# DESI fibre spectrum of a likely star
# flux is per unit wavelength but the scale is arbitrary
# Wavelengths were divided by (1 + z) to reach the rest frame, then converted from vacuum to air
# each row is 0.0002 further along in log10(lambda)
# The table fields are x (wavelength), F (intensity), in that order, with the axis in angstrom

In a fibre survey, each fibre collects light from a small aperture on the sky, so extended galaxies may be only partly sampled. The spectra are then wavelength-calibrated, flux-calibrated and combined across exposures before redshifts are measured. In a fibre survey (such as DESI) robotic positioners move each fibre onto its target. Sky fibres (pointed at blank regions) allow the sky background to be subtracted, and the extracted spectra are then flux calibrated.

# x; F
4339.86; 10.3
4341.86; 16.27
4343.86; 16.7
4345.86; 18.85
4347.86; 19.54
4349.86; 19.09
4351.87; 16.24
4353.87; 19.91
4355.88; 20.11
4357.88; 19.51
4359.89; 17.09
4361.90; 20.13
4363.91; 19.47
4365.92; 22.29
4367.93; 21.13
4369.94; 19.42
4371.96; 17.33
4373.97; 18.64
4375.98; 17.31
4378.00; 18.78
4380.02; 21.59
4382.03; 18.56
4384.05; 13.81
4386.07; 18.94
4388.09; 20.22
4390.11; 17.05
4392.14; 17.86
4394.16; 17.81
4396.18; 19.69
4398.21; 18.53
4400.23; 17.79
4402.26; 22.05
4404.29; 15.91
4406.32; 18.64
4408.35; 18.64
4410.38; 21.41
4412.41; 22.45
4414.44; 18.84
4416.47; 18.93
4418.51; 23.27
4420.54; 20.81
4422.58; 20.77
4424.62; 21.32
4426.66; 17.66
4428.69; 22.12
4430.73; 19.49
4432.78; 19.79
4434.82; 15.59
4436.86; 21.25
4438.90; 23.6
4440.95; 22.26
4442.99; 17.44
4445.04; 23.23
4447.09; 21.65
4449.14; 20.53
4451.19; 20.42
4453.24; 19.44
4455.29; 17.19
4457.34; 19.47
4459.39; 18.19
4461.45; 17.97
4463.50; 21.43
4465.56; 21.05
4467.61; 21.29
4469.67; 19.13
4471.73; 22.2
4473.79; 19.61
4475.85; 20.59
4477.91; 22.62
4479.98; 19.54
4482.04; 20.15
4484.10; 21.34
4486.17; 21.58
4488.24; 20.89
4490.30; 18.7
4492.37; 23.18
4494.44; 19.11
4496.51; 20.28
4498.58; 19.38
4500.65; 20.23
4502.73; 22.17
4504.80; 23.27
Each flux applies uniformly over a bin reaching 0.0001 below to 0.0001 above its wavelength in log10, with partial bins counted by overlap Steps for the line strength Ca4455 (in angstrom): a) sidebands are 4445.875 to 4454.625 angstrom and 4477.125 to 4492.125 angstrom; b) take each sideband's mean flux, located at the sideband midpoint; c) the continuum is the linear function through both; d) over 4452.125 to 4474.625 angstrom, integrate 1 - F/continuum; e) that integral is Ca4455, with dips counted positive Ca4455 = 0.9 angstrom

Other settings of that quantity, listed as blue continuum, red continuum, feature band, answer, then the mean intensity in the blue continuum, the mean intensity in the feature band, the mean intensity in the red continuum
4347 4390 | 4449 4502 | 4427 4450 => -0.88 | 19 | 20.5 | 20.2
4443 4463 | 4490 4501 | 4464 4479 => -0.75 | 19.7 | 20.9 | 20.2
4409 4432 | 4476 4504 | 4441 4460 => 0.70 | 20.6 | 19.9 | 20.7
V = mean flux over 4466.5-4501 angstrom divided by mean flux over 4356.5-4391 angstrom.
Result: 1.09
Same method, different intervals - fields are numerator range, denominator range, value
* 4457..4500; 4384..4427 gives 1.05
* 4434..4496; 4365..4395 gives 1.09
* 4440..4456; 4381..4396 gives 1.14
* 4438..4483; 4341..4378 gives 1.08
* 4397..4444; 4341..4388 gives 1.06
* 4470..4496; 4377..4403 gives 1.11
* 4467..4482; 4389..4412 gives 1.10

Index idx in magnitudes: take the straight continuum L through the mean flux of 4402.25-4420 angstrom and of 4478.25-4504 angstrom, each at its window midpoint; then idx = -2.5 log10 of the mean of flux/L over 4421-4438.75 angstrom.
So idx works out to 0.01 mag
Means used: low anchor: 19.9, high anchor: 20.6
